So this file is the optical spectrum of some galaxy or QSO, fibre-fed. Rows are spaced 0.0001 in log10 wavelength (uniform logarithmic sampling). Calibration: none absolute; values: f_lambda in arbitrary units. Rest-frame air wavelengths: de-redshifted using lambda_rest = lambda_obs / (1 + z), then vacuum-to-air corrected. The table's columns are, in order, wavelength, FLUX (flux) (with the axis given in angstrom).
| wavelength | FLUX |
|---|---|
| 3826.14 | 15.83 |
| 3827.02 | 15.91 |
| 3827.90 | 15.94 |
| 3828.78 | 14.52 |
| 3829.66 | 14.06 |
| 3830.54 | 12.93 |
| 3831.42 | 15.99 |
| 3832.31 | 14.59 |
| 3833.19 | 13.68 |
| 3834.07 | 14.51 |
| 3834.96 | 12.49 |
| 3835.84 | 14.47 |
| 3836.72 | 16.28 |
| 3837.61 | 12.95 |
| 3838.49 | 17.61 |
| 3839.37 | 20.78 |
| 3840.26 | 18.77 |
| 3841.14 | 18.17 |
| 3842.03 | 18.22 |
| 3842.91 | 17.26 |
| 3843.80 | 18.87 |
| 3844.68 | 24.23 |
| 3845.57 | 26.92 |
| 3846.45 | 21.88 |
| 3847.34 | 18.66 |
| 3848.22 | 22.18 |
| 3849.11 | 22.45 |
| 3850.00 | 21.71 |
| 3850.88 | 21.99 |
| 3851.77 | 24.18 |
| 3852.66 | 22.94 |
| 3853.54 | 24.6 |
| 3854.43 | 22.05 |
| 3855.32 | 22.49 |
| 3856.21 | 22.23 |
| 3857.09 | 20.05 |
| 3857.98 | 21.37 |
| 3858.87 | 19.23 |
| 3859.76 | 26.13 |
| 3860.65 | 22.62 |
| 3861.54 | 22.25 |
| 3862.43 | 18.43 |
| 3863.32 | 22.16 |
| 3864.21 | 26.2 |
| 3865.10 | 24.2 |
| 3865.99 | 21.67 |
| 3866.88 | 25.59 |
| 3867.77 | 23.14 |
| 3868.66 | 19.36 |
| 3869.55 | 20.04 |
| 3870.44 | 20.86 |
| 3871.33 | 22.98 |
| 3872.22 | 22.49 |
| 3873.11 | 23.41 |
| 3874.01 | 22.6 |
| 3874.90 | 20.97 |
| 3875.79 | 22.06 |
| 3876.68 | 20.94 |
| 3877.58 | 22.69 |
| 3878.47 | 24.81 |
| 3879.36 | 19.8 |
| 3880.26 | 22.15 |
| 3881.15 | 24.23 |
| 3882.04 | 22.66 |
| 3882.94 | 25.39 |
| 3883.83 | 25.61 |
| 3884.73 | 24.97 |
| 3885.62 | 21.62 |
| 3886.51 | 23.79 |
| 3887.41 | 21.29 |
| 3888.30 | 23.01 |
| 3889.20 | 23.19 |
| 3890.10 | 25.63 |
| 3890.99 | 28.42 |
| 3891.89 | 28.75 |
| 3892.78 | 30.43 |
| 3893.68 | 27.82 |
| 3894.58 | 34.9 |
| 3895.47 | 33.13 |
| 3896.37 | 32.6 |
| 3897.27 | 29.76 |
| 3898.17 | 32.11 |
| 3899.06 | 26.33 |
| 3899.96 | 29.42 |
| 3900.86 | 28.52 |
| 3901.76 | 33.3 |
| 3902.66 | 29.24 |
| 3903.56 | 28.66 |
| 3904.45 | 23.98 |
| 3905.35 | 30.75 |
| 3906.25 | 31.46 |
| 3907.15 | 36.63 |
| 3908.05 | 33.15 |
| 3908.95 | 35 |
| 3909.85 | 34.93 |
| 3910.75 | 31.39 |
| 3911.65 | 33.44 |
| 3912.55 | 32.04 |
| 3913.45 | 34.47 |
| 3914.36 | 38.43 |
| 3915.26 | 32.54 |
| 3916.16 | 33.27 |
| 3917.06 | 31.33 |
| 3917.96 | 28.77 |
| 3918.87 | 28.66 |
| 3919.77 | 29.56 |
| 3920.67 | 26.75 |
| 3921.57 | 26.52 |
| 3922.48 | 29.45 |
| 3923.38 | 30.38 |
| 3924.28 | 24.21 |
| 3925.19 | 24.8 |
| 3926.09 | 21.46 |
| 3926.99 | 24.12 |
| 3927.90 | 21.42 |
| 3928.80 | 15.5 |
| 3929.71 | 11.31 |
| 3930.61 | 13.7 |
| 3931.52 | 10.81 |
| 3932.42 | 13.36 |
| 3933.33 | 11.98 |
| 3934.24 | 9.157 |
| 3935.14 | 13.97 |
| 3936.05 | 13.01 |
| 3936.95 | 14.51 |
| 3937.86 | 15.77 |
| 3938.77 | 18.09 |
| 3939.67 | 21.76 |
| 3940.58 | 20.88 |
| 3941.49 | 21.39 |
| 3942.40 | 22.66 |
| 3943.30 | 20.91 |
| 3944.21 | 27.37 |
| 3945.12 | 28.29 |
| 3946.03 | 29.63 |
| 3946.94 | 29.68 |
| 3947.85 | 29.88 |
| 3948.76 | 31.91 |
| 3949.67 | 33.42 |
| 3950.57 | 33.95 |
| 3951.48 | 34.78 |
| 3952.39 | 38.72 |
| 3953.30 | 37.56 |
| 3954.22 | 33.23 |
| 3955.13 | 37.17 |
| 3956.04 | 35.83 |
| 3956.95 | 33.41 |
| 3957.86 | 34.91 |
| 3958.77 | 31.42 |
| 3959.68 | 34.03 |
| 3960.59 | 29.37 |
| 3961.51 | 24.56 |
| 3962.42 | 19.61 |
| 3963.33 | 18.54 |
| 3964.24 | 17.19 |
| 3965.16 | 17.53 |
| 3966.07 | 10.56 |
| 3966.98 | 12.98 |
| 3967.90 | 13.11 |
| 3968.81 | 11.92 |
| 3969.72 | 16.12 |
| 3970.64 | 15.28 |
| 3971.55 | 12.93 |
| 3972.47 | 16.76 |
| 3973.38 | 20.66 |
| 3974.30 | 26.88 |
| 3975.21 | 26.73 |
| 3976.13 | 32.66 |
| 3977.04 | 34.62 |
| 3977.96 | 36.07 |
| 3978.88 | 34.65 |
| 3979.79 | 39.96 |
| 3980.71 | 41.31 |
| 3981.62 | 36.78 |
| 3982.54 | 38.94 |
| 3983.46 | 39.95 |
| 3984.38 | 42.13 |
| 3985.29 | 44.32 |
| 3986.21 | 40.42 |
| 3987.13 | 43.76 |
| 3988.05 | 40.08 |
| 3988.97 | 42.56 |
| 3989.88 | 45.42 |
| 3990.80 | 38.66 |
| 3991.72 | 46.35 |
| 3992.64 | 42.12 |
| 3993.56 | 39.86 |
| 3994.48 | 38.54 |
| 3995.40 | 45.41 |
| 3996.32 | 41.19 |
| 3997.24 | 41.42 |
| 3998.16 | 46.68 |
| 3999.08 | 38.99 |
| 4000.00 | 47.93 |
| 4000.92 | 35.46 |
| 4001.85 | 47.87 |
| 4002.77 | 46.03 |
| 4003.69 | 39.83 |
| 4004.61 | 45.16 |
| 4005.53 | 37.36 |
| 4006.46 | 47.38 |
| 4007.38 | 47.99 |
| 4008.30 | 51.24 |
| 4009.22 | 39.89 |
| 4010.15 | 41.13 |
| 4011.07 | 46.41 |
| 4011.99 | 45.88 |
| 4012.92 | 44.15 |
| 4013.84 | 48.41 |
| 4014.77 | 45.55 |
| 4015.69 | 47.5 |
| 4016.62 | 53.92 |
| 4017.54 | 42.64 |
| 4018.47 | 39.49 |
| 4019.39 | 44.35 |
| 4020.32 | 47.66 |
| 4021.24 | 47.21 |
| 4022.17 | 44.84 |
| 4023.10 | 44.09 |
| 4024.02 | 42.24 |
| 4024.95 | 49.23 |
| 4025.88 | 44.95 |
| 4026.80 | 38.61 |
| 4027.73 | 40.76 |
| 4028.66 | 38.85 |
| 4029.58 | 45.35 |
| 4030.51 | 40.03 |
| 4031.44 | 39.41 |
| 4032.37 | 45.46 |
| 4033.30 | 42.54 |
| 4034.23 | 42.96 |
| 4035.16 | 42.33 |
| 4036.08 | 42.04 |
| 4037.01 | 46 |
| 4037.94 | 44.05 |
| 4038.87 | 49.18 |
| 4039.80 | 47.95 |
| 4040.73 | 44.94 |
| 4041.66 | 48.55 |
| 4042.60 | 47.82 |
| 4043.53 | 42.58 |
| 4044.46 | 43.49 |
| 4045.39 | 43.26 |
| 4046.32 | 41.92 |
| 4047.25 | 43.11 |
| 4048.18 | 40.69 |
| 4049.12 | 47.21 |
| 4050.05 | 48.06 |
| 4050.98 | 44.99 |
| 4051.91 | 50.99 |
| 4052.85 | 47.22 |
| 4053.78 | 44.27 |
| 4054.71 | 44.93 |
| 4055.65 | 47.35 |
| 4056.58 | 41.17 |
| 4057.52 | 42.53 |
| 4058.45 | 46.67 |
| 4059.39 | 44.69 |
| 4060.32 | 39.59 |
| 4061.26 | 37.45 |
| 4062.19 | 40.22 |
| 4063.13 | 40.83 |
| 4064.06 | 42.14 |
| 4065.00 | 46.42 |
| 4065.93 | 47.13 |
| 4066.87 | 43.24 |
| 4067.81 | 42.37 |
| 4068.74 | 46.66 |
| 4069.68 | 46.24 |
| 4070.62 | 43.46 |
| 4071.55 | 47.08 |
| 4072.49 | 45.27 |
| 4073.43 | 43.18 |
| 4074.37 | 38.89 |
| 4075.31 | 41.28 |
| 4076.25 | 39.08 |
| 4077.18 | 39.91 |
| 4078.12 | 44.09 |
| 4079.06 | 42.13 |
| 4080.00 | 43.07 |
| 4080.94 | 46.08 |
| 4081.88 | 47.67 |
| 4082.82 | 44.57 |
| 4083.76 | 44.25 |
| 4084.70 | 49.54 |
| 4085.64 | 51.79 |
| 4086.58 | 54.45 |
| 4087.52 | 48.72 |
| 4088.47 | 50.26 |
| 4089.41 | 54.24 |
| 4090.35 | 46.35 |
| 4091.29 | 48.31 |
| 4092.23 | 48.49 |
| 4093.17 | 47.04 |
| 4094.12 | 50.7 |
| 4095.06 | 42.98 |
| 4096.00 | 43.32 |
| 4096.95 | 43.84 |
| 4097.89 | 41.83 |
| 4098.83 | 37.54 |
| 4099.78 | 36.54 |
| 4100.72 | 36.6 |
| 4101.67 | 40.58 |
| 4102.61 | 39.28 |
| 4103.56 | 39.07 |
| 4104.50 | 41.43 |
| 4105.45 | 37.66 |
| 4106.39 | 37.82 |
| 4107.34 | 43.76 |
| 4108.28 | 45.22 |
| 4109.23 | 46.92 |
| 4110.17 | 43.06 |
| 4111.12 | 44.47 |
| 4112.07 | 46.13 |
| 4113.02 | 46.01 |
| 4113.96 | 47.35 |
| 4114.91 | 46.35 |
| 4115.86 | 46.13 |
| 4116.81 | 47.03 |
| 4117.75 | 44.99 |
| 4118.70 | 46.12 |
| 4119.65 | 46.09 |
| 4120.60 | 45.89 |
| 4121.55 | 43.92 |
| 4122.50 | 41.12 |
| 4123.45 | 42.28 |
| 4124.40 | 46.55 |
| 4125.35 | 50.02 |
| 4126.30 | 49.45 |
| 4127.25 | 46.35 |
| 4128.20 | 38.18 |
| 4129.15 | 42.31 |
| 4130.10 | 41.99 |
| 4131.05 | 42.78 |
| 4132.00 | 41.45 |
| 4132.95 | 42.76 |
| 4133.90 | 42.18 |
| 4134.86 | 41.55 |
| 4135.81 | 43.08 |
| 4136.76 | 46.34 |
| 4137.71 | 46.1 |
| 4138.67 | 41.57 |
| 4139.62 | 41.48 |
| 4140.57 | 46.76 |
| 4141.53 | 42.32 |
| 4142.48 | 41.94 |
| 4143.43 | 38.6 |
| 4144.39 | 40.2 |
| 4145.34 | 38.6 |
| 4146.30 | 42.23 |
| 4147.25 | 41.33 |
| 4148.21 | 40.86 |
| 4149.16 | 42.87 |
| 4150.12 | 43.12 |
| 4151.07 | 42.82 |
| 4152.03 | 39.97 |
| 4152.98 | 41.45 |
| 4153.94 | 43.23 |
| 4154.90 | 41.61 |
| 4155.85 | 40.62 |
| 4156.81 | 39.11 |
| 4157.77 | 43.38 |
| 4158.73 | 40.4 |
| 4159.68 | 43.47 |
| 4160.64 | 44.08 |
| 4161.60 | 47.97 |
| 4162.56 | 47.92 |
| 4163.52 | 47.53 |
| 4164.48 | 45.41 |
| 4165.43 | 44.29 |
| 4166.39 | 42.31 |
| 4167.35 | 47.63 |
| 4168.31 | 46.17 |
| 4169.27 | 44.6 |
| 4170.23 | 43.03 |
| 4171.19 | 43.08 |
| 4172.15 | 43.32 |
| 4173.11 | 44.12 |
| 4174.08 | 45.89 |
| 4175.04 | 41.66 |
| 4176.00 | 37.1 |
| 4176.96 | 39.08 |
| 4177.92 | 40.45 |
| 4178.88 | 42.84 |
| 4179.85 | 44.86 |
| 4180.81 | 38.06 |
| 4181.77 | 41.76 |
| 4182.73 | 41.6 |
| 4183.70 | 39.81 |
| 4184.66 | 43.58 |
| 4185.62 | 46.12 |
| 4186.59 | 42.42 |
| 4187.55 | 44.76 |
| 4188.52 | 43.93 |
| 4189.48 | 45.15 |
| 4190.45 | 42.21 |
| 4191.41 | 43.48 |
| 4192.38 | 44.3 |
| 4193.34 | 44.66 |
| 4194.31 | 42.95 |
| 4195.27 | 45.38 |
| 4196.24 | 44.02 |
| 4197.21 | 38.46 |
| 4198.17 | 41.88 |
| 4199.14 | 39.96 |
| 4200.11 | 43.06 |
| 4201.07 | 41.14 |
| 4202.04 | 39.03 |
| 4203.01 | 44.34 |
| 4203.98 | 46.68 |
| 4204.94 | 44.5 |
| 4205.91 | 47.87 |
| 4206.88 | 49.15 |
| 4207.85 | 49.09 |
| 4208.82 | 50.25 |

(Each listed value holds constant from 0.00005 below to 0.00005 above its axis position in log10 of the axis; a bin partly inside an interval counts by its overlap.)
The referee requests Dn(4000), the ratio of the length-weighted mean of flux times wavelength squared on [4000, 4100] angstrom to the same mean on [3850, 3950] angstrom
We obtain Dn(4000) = 1.93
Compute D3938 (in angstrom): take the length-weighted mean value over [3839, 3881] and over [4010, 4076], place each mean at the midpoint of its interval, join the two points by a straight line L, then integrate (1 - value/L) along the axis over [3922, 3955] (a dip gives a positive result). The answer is 8.7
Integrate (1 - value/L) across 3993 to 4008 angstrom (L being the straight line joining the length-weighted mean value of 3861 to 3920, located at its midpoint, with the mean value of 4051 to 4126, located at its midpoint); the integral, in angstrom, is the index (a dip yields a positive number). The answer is -2.6 angstrom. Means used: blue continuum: 27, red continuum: 44.4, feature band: 43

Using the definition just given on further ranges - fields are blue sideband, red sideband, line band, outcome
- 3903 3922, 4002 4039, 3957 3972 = 6.9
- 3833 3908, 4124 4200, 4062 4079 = -2.9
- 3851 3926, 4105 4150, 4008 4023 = -4.2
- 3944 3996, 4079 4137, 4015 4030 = -3.3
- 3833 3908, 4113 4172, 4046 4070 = -4.4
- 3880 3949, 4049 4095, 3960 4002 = 2.5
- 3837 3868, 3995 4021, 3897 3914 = -1.1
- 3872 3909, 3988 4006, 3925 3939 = 7.3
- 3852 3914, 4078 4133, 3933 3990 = 8.9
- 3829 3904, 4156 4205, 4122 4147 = -1.8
